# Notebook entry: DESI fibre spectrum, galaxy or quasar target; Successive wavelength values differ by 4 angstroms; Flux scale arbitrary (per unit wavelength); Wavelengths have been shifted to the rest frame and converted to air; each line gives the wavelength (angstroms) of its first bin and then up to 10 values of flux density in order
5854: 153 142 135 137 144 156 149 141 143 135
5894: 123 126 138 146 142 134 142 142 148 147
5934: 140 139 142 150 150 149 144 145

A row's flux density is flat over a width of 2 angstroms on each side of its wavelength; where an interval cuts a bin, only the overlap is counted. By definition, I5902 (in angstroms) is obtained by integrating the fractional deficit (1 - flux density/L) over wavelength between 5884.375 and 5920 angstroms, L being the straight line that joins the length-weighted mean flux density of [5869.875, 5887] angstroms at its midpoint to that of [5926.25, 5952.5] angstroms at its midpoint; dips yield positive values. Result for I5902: 2.38 angstroms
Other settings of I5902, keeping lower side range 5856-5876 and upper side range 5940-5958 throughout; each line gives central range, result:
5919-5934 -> 0.1 angstroms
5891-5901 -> 1.2 angstroms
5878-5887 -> 0.0 angstroms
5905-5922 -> 0.5 angstroms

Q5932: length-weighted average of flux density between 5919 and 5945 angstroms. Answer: 143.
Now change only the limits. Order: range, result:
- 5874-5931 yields 140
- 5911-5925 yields 140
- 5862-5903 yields 139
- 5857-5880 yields 144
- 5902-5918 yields 140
